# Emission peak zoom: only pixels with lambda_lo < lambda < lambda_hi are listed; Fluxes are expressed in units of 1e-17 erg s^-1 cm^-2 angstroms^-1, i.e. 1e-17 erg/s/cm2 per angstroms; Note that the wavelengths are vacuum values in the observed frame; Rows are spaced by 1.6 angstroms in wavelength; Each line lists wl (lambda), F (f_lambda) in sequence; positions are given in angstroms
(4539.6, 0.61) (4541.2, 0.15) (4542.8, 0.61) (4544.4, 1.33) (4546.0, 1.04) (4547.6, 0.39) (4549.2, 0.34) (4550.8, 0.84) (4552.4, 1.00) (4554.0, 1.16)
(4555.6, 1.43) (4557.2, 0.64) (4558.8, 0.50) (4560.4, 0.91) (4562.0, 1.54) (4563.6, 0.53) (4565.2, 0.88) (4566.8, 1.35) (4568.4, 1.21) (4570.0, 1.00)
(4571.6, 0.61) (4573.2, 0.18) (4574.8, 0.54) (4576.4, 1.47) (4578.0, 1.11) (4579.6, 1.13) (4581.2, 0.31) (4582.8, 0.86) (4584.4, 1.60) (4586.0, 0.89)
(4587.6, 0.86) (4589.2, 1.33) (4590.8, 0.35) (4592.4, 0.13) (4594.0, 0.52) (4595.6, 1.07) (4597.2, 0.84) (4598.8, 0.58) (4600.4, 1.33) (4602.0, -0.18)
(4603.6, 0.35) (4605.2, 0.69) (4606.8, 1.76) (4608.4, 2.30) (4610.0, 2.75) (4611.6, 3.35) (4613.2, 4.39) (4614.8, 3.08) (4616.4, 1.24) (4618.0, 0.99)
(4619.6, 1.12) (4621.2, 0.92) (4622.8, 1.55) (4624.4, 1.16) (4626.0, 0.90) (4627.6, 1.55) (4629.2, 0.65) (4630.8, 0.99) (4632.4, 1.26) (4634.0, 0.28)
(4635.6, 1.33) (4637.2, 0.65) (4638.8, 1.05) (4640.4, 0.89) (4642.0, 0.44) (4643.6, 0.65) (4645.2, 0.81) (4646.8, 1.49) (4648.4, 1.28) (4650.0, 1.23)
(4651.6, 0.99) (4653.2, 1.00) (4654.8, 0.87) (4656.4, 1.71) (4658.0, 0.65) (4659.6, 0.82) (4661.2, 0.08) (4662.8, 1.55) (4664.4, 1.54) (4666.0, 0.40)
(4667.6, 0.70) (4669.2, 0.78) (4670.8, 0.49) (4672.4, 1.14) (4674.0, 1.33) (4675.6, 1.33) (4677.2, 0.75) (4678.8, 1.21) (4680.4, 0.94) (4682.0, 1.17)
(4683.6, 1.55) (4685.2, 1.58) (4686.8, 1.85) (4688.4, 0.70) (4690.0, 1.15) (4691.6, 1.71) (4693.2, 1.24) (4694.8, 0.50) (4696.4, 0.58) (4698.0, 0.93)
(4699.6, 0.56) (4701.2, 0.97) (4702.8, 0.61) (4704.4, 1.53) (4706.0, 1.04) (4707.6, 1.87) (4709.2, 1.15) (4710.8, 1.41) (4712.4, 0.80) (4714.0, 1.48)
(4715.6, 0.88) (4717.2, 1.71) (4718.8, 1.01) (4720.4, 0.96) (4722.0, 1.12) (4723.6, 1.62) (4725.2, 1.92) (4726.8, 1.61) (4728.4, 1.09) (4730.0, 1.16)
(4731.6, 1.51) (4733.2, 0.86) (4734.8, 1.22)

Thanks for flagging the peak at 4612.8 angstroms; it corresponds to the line [O II]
